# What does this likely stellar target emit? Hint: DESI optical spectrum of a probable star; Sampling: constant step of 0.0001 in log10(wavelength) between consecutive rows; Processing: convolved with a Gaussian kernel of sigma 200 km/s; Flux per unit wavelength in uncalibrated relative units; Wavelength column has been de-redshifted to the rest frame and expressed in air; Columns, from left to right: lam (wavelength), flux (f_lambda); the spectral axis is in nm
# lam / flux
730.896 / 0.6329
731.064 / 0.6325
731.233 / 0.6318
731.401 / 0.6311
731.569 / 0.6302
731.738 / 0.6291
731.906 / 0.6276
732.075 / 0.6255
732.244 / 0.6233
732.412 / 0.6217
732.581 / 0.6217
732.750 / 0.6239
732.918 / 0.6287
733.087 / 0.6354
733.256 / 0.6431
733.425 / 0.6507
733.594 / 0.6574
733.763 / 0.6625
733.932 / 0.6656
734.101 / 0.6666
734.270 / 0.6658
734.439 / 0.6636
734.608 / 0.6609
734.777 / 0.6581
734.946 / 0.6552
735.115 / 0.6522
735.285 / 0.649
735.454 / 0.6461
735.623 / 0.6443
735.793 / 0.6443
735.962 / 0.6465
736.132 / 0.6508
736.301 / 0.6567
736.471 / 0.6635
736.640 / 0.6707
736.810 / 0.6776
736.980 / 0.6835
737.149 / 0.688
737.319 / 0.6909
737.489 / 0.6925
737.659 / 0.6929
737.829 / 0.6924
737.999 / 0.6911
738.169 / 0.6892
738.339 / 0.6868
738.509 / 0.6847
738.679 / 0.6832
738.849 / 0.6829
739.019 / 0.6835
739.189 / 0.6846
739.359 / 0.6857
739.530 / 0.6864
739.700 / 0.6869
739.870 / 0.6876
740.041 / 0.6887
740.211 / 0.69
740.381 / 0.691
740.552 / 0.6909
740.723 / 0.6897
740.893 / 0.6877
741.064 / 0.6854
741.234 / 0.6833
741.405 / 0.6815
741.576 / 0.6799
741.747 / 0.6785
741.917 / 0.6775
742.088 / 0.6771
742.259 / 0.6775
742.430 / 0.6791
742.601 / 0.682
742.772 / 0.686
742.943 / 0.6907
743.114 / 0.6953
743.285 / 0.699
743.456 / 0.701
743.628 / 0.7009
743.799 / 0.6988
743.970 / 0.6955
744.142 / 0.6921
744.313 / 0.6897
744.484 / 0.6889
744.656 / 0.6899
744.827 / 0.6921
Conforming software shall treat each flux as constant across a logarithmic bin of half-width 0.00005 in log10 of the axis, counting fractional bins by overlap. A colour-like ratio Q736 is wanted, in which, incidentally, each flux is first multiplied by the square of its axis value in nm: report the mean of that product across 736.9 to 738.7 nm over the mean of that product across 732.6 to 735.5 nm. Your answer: 1.1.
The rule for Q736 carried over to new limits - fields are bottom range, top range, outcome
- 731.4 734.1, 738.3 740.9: 1.10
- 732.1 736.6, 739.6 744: 1.08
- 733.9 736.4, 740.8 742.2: 1.06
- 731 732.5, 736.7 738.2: 1.11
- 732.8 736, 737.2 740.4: 1.07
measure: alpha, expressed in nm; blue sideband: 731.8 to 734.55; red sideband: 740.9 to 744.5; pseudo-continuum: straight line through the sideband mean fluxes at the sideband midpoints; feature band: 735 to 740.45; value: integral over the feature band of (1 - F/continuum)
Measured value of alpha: -0.10 nm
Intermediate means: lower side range 0.643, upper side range 0.688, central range 0.676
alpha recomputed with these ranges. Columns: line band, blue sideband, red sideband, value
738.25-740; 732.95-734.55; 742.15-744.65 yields -0.03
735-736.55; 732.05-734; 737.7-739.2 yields 0.03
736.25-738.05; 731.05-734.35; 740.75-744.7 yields -0.06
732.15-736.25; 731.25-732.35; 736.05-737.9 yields 0.02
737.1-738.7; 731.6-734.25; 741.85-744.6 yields -0.06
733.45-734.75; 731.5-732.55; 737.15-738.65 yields -0.03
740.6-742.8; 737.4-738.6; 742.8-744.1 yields 0.04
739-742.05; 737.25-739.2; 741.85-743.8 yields 0.01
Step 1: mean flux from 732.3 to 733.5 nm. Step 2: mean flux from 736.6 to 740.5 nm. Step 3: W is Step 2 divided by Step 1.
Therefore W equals 1.1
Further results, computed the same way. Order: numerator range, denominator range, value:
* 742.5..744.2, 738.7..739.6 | 1.01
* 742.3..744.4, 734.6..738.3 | 1.04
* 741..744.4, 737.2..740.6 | 1.00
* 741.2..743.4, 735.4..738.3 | 1.02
